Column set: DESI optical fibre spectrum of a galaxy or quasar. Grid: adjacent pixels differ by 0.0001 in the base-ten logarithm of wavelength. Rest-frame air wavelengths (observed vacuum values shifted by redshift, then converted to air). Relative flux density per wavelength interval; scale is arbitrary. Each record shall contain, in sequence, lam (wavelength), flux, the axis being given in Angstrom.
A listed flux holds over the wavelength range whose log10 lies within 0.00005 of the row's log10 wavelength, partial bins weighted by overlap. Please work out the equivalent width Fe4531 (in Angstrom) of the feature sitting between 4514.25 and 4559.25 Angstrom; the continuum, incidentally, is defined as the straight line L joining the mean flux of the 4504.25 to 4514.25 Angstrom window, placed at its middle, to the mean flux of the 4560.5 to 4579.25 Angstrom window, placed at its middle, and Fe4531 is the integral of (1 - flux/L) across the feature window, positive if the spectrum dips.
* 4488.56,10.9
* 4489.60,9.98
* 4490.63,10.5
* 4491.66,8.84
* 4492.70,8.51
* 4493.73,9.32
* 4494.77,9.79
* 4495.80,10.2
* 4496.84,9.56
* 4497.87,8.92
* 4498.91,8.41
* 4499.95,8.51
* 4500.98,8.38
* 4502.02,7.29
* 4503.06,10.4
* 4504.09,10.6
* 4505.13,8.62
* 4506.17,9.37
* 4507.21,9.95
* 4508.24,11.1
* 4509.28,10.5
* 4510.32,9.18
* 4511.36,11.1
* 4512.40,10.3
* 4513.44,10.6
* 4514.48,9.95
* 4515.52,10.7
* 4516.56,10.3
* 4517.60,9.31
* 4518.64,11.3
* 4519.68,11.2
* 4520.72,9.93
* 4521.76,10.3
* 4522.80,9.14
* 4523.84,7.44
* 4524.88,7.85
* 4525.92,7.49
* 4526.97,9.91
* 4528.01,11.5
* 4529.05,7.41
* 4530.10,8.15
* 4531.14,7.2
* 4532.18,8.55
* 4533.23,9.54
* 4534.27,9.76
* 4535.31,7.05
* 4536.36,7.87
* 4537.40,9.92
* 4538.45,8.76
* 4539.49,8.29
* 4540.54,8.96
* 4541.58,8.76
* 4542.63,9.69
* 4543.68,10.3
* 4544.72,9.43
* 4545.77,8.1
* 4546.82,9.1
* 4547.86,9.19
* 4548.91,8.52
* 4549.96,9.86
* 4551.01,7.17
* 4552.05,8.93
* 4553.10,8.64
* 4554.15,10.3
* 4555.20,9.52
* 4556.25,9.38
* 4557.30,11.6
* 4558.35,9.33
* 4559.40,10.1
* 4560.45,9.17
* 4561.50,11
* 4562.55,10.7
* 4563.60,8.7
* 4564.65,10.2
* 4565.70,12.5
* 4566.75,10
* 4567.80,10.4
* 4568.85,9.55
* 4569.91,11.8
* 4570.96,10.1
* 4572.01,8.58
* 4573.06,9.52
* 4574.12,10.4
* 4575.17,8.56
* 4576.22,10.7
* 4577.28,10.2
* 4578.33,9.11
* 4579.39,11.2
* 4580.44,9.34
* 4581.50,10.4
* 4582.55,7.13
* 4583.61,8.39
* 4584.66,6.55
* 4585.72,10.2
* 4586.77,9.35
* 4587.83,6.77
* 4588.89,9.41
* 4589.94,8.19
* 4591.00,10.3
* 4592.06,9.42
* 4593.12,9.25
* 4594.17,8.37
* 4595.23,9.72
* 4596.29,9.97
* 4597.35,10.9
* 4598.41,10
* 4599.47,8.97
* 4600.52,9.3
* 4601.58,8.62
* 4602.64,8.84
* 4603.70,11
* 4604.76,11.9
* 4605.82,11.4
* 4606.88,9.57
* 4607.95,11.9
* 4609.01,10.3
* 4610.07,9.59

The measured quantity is 4.0 Angstrom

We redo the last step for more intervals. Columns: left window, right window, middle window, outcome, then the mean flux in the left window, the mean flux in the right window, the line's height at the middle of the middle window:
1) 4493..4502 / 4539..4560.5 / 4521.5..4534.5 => 0.6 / 9.02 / 9.26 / 9.16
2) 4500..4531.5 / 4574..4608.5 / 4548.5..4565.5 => -0.2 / 9.55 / 9.55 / 9.55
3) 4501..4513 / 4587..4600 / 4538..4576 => -0.4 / 9.79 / 9.28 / 9.49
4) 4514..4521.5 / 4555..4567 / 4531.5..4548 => 2.2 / 10.4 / 10.2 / 10.3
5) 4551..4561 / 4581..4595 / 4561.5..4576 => -1.4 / 9.53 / 8.77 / 9.23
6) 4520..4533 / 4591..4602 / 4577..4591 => 0.6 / 8.79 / 9.5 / 9.38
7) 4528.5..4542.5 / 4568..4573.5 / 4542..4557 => -0.2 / 8.52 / 9.95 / 9.09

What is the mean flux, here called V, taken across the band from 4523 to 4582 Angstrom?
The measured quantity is 9.39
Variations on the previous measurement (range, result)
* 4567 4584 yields 9.72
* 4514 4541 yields 9.14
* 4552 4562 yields 9.83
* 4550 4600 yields 9.58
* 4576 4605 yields 9.37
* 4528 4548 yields 8.8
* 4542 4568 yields 9.66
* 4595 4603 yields 9.55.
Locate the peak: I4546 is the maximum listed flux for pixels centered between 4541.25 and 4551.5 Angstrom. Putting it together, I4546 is 10.3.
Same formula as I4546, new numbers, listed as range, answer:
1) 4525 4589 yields 12.5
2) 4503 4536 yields 11.5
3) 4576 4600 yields 11.2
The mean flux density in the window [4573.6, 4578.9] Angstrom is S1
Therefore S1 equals 9.8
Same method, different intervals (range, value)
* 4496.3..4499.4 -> 8.97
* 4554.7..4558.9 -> 9.95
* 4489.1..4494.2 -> 9.44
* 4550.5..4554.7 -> 8.78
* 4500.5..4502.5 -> 7.82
